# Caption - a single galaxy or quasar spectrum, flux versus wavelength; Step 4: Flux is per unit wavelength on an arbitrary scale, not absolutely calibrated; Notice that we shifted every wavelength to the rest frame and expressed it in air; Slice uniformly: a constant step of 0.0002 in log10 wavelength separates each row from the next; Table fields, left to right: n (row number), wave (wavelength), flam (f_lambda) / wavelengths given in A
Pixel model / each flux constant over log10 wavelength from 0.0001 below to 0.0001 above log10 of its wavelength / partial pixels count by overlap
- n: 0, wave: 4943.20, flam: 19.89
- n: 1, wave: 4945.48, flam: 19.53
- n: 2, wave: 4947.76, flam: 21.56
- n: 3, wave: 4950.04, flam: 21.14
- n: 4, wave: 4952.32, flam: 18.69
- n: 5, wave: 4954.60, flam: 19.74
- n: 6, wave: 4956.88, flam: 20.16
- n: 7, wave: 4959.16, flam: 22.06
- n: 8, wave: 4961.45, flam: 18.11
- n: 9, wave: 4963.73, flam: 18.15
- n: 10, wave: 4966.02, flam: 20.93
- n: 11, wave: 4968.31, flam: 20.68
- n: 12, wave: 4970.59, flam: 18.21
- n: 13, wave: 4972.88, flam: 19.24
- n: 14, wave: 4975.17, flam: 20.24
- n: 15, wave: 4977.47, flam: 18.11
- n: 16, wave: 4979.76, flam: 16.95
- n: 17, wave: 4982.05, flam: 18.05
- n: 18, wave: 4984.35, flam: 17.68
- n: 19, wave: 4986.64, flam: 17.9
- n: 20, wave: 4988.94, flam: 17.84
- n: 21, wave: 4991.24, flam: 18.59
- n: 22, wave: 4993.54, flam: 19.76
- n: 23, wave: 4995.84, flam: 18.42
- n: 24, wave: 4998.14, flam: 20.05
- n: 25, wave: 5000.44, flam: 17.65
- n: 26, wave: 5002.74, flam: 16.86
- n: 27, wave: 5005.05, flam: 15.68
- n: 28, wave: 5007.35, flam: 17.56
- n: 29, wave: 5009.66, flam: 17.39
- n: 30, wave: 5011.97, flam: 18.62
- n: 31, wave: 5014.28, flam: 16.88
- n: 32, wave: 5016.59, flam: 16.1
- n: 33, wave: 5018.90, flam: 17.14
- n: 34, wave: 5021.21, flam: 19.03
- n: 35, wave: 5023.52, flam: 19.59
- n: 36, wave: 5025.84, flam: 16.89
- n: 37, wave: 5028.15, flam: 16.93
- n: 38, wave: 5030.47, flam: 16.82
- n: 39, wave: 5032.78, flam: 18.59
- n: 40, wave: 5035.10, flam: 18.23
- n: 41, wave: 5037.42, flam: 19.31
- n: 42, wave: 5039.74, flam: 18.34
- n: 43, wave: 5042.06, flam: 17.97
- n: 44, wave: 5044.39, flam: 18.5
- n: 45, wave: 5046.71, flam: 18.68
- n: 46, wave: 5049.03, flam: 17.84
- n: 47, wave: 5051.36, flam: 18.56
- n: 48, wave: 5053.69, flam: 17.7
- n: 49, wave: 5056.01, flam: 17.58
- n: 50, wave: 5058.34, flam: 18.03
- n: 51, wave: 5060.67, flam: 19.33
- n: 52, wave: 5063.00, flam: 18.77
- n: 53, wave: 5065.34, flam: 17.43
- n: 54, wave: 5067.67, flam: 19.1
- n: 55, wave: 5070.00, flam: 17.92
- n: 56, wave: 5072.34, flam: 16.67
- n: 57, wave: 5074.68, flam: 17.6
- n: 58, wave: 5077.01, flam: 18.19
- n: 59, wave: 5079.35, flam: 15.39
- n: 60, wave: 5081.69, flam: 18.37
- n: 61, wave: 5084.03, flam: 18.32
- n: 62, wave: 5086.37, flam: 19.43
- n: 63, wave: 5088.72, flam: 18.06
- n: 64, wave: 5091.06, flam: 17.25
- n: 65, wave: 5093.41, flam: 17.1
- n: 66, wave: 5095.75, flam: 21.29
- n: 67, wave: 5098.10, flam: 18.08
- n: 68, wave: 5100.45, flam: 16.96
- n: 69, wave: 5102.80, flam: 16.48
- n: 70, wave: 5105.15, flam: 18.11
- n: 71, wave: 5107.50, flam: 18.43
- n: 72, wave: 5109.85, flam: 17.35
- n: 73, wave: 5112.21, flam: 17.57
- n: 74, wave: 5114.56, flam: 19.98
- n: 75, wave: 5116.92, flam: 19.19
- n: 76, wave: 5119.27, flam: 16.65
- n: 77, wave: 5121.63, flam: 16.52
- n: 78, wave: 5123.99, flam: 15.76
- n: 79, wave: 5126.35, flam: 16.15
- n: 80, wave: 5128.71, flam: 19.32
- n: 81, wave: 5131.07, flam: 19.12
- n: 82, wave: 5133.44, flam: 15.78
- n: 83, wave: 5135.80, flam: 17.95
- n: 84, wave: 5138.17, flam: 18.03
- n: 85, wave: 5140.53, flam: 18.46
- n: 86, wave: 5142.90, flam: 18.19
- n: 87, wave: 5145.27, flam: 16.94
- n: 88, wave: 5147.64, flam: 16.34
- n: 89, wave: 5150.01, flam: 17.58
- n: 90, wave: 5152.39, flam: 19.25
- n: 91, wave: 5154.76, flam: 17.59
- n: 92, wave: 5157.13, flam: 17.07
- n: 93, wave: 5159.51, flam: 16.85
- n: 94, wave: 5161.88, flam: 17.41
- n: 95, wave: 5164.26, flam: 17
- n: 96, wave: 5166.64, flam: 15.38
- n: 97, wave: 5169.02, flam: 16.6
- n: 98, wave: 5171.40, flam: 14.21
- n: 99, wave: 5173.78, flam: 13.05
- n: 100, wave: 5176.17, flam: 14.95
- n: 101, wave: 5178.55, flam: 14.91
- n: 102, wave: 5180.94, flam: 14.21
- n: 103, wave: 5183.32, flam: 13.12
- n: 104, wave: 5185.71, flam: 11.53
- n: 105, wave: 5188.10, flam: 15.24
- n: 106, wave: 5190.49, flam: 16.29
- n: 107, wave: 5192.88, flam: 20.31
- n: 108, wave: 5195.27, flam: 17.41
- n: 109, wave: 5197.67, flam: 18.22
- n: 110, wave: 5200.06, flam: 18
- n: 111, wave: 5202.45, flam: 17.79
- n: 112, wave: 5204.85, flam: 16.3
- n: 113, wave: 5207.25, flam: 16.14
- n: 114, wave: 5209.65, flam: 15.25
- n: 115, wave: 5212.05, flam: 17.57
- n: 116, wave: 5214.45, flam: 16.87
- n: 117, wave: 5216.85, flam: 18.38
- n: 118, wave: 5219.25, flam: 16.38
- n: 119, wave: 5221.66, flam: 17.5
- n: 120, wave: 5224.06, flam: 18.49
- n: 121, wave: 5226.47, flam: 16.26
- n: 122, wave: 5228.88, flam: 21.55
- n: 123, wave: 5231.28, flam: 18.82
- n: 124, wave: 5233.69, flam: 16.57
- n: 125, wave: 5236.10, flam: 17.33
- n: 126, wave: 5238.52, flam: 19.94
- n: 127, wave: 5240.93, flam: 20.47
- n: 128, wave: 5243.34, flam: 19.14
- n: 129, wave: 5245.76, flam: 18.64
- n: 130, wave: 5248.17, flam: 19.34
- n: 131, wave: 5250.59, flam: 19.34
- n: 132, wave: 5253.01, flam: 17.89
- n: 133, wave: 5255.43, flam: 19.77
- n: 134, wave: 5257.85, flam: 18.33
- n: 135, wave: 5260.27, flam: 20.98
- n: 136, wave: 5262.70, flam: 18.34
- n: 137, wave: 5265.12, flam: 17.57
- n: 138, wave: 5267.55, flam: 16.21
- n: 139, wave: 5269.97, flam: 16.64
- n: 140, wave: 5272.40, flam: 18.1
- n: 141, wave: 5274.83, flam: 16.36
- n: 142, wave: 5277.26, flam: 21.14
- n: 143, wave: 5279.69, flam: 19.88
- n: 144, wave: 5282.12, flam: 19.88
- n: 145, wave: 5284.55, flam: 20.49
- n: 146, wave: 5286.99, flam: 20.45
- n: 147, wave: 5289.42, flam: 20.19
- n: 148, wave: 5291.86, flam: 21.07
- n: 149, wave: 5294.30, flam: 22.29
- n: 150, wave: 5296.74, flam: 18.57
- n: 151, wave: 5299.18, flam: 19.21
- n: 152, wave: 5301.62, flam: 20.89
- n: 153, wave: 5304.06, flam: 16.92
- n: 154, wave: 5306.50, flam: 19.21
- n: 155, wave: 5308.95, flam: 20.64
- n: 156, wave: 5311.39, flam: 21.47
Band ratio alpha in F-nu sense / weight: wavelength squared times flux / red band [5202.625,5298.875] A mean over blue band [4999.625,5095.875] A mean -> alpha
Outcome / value 1.1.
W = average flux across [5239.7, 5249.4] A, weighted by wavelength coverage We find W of 19.4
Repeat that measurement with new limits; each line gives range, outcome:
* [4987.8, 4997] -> 18.7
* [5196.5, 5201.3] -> 18.1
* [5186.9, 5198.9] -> 17.5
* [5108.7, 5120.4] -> 18.2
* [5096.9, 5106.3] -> 17.4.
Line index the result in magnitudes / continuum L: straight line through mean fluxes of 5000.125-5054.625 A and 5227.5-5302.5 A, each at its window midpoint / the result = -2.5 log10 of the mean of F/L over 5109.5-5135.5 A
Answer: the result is 0.045 mag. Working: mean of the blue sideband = 17.8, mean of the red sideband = 19.2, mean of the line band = 17.6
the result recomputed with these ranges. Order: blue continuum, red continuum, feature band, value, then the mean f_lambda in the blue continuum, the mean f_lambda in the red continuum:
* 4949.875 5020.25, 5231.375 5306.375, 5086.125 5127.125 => 0.06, 18.5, 19.1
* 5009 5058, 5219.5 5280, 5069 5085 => 0.04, 17.9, 18.5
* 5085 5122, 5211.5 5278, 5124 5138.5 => 0.03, 18.1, 18.3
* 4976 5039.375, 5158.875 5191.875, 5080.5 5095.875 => -0.11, 17.9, 15.1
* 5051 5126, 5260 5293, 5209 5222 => 0.10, 17.9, 19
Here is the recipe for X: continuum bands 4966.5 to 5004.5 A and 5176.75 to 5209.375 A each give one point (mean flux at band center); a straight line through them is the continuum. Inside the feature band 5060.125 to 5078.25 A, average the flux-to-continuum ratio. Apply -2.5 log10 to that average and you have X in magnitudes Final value -0.03 mag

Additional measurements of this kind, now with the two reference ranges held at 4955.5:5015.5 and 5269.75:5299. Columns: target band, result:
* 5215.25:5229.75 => 0.08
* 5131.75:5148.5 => 0.10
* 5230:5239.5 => 0.08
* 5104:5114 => 0.06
